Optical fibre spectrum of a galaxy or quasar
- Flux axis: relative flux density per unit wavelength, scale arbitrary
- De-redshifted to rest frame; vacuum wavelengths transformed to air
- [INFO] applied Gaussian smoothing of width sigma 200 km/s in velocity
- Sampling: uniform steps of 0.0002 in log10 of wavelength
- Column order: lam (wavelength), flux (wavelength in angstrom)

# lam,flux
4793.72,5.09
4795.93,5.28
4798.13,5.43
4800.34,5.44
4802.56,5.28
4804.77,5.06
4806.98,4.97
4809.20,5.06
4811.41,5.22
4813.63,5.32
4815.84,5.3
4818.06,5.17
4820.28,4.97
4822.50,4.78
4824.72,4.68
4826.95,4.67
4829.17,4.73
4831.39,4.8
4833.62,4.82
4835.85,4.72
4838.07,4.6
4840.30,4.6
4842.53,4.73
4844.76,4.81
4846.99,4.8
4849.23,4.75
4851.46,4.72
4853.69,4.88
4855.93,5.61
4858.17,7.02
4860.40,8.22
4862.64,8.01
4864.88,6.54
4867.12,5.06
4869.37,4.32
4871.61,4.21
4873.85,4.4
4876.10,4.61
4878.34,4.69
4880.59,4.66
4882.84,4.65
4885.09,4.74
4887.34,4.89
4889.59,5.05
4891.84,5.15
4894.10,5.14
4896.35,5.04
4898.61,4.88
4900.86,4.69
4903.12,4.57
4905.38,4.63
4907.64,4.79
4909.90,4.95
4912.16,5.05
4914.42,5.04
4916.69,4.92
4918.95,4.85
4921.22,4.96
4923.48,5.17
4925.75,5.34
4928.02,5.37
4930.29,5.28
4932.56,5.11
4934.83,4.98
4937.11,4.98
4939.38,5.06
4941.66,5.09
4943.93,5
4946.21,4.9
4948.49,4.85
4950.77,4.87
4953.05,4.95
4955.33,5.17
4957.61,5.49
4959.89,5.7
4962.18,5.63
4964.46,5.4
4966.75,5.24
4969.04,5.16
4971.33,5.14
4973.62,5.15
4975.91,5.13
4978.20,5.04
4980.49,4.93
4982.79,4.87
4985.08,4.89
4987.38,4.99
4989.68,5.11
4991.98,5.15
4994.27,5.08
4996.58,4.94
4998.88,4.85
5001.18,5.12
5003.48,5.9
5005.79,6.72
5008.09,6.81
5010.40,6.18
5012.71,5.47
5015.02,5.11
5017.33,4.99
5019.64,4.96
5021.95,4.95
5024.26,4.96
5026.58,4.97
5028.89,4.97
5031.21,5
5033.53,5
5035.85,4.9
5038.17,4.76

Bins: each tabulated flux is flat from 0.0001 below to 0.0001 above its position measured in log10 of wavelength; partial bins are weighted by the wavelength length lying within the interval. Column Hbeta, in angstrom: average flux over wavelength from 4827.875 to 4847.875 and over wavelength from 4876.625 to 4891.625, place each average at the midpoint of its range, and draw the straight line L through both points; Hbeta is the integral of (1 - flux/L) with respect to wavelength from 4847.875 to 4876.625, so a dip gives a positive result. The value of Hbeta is -4.9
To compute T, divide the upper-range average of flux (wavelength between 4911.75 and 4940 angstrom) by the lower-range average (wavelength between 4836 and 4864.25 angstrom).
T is 0.92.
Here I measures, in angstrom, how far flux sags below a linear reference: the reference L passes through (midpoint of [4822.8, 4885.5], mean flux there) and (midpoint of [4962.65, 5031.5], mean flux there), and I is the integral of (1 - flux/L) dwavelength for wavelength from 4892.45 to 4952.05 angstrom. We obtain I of 2.2 angstrom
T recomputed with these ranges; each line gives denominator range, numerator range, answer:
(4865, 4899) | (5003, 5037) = 1.12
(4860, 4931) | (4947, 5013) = 1.04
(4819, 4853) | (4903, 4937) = 1.06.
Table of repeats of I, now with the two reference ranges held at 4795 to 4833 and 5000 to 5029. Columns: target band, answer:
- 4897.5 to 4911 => 1.3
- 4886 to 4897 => 0.4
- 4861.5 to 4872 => -1.1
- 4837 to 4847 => 0.8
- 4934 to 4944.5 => 0.6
